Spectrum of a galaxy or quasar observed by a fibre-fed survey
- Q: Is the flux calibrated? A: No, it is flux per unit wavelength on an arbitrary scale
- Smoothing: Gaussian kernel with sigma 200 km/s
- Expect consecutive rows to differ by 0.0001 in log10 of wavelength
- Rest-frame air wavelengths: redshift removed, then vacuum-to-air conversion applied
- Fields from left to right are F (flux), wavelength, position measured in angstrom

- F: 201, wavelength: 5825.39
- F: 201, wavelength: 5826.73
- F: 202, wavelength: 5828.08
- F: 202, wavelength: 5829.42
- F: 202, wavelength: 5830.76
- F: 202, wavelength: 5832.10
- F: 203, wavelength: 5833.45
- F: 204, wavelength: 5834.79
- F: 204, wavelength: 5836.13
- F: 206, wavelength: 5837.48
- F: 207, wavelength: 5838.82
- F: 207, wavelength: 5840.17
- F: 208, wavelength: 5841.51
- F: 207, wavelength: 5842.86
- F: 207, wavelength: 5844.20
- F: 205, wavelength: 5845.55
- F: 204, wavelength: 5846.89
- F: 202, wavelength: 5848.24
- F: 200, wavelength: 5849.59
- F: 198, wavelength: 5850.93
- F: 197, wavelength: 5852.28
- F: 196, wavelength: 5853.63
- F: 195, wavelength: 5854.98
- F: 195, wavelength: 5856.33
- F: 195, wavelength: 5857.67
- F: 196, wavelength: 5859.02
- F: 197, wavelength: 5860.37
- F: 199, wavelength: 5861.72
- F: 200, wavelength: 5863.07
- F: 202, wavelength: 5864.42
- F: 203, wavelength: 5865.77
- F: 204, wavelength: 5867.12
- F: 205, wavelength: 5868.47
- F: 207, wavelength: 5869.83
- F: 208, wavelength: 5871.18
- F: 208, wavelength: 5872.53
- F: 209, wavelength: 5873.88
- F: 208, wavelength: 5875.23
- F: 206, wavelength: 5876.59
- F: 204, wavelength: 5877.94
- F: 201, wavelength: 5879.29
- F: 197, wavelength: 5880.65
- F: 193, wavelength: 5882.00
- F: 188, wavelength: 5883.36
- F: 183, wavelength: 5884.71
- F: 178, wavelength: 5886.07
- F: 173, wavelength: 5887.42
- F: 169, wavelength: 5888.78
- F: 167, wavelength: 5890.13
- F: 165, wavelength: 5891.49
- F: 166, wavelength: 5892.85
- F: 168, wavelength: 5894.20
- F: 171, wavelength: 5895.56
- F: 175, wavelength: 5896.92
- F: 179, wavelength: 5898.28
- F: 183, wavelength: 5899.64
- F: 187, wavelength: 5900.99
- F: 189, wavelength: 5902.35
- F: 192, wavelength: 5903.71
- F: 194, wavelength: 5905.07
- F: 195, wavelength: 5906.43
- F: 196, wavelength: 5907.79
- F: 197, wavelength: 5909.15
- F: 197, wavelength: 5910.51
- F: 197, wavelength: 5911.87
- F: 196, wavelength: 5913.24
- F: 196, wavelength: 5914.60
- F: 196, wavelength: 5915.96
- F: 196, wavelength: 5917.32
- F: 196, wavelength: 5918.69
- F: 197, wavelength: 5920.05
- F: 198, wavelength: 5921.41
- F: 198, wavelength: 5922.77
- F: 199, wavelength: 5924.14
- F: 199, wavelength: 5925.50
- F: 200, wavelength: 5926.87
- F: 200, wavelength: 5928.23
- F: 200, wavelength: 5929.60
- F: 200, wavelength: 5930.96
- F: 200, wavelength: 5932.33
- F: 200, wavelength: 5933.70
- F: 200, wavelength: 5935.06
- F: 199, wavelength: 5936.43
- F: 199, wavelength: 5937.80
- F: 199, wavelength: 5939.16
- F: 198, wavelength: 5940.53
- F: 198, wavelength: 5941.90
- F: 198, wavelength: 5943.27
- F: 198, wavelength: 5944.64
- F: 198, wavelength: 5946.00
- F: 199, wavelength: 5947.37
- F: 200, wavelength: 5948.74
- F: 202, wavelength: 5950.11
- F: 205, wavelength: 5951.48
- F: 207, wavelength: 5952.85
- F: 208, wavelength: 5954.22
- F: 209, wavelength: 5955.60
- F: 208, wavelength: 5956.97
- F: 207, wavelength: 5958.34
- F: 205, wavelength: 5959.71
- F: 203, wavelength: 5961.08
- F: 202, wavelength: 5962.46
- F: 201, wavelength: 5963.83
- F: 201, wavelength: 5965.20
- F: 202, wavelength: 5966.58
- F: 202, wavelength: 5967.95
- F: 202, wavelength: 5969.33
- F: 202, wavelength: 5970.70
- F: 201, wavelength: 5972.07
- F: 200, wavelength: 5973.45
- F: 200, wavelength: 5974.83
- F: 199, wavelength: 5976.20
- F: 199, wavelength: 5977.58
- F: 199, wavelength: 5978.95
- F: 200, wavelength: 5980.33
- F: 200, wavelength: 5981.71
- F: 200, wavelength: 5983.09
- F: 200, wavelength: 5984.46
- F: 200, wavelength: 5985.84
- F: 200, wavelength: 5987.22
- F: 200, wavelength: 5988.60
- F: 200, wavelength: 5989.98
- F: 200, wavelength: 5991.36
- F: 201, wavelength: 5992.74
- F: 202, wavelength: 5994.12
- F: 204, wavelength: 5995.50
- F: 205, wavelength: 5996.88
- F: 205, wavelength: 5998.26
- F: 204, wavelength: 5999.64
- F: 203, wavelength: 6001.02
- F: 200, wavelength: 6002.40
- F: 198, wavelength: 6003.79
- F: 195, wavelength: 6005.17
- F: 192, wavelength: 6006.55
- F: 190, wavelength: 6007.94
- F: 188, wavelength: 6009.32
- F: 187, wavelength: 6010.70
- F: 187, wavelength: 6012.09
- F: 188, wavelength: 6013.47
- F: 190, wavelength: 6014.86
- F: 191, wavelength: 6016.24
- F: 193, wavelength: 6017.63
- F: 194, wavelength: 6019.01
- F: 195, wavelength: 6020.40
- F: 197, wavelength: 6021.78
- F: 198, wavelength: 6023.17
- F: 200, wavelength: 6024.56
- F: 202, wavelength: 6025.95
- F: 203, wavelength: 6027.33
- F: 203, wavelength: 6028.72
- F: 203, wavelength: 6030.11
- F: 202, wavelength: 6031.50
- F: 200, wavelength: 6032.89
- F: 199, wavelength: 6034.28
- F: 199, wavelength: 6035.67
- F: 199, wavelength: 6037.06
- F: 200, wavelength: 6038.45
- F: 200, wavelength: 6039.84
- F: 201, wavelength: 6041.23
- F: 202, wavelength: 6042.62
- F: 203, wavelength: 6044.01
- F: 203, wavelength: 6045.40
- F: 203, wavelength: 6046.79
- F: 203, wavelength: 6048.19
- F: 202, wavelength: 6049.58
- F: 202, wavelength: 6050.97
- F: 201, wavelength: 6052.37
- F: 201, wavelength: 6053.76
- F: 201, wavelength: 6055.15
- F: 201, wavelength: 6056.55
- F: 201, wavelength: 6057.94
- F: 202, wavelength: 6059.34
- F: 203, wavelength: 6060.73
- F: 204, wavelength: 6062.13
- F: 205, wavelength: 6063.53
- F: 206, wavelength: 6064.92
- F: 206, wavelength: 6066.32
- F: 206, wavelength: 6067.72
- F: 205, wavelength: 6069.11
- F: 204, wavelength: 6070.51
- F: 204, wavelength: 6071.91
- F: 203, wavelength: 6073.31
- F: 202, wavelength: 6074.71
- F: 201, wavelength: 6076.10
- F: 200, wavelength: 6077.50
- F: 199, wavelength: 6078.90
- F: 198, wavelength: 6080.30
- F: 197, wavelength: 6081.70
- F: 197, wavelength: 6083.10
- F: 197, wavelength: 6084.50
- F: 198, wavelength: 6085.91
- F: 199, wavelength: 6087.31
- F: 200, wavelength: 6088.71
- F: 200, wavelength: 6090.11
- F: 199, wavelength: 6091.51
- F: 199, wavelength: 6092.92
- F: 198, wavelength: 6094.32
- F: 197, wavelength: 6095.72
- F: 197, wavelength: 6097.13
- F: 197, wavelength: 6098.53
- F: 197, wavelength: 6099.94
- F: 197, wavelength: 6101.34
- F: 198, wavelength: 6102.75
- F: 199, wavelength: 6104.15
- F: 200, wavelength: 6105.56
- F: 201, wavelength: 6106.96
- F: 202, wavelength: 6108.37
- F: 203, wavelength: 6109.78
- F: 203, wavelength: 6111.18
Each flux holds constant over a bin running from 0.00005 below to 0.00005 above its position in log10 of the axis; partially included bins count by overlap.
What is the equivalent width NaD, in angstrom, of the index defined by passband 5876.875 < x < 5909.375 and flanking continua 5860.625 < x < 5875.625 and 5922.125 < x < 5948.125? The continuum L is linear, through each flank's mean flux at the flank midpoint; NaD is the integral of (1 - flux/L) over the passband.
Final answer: 3.0 angstrom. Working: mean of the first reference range 205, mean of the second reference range 199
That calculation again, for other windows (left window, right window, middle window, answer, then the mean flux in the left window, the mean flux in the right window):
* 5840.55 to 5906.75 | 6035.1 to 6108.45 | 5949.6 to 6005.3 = -1.3 angstrom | 193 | 201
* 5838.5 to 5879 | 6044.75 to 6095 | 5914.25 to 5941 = 0.5 angstrom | 203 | 201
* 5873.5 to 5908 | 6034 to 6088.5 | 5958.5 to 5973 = -0.7 angstrom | 186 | 201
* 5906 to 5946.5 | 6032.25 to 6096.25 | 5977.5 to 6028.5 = 0.5 angstrom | 198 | 201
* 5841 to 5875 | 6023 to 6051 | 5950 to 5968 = -0.3 angstrom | 202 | 201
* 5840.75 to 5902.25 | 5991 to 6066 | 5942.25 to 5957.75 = -0.5 angstrom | 193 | 199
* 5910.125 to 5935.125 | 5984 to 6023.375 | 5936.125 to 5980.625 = -0.9 angstrom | 198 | 197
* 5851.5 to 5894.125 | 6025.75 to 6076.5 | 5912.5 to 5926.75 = -0.1 angstrom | 194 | 202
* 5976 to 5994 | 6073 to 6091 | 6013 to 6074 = -0.4 angstrom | 200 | 199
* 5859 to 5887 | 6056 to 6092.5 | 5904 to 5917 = 0.3 angstrom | 200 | 201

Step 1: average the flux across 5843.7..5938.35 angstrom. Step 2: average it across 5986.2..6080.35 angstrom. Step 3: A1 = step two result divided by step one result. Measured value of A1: 1.0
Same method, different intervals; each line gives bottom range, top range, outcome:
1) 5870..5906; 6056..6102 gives 1.07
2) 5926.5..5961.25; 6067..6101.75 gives 0.99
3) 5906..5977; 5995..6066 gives 1.00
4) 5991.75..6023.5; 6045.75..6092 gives 1.03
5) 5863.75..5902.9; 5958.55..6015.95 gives 1.05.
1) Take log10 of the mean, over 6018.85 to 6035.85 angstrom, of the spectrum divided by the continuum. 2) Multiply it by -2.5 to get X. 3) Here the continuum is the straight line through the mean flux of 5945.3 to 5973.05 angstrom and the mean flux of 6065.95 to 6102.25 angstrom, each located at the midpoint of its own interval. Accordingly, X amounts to 0.01 mag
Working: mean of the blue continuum 203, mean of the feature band 200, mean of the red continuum 200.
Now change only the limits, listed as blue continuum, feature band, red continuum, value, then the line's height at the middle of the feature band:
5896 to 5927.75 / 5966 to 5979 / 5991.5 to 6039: -0.027 mag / 196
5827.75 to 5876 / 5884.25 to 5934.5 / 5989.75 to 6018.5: 0.062 mag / 200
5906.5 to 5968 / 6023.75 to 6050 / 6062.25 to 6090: -0.002 mag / 201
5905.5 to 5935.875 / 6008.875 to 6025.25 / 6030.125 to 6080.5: 0.047 mag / 201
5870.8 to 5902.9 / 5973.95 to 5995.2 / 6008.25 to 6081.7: -0.030 mag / 195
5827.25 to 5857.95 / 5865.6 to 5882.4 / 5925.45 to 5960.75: -0.013 mag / 202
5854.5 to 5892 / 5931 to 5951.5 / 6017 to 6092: -0.012 mag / 197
